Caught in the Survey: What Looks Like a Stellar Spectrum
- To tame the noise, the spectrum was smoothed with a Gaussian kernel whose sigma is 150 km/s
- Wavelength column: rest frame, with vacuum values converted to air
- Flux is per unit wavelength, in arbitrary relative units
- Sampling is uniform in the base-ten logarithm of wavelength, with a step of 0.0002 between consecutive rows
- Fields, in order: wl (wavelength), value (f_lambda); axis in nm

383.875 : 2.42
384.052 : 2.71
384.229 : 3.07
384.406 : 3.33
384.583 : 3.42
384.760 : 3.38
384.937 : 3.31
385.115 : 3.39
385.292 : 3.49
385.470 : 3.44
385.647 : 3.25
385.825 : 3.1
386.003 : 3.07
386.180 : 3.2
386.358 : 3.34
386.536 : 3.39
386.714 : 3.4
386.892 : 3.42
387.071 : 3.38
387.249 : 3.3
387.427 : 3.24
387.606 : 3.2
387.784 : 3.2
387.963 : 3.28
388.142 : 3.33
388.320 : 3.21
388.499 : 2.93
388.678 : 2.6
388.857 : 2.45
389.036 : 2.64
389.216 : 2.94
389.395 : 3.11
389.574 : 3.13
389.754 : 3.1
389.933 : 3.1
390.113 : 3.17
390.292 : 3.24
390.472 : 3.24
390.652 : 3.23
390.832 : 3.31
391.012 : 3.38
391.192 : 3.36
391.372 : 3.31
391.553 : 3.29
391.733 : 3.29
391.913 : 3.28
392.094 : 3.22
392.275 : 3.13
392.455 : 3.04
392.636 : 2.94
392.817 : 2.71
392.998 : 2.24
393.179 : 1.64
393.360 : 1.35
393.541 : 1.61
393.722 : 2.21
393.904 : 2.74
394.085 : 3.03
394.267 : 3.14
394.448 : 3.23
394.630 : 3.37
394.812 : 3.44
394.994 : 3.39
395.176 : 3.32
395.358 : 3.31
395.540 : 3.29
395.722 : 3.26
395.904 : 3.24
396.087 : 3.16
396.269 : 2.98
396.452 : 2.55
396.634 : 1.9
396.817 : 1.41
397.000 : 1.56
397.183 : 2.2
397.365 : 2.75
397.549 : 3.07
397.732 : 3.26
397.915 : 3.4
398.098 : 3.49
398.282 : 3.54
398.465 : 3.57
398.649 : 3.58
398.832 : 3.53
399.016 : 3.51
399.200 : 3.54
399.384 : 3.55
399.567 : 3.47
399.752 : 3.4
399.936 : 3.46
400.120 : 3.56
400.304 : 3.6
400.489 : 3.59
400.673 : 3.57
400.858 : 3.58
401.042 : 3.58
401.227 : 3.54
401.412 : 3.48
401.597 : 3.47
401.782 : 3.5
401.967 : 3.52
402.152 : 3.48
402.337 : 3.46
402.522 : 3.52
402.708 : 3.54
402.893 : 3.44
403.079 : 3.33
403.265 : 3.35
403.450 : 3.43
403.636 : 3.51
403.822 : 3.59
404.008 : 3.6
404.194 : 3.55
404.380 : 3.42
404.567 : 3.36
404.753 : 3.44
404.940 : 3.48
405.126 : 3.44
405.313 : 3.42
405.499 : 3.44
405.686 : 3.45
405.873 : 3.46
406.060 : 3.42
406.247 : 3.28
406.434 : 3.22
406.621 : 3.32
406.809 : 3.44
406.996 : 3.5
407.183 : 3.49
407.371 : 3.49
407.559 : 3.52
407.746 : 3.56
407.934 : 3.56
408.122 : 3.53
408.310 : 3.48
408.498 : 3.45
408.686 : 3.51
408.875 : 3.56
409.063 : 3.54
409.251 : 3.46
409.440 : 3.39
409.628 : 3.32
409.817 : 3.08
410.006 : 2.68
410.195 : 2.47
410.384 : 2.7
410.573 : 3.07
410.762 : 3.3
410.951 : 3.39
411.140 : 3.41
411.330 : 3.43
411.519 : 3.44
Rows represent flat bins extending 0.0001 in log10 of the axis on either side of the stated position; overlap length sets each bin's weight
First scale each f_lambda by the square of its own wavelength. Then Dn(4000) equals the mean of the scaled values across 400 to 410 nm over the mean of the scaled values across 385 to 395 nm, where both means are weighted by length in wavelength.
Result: 1.2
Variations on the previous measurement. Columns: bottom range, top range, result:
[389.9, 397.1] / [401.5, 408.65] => 1.27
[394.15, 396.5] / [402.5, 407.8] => 1.13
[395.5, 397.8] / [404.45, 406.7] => 1.34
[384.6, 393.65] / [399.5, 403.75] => 1.22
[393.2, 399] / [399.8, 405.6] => 1.25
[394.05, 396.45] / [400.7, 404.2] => 1.13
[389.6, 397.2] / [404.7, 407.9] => 1.27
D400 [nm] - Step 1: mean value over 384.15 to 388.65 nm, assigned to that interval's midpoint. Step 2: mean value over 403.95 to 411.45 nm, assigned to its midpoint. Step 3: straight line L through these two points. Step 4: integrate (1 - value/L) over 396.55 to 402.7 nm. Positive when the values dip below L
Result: 0.11 nm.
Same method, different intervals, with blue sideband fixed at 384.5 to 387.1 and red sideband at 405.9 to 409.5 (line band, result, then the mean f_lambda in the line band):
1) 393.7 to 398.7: 0.60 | 2.98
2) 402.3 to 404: -0.02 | 3.47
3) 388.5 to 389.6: 0.18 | 2.8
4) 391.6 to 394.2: 0.58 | 2.62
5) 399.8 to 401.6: -0.07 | 3.54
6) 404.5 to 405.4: 0.00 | 3.43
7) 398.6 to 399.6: -0.04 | 3.53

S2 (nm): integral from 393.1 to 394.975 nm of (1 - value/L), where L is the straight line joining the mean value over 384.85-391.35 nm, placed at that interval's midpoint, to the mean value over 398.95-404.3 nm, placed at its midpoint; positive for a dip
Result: 0.40 nm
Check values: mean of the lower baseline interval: 3.19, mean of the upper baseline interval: 3.51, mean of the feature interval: 2.61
